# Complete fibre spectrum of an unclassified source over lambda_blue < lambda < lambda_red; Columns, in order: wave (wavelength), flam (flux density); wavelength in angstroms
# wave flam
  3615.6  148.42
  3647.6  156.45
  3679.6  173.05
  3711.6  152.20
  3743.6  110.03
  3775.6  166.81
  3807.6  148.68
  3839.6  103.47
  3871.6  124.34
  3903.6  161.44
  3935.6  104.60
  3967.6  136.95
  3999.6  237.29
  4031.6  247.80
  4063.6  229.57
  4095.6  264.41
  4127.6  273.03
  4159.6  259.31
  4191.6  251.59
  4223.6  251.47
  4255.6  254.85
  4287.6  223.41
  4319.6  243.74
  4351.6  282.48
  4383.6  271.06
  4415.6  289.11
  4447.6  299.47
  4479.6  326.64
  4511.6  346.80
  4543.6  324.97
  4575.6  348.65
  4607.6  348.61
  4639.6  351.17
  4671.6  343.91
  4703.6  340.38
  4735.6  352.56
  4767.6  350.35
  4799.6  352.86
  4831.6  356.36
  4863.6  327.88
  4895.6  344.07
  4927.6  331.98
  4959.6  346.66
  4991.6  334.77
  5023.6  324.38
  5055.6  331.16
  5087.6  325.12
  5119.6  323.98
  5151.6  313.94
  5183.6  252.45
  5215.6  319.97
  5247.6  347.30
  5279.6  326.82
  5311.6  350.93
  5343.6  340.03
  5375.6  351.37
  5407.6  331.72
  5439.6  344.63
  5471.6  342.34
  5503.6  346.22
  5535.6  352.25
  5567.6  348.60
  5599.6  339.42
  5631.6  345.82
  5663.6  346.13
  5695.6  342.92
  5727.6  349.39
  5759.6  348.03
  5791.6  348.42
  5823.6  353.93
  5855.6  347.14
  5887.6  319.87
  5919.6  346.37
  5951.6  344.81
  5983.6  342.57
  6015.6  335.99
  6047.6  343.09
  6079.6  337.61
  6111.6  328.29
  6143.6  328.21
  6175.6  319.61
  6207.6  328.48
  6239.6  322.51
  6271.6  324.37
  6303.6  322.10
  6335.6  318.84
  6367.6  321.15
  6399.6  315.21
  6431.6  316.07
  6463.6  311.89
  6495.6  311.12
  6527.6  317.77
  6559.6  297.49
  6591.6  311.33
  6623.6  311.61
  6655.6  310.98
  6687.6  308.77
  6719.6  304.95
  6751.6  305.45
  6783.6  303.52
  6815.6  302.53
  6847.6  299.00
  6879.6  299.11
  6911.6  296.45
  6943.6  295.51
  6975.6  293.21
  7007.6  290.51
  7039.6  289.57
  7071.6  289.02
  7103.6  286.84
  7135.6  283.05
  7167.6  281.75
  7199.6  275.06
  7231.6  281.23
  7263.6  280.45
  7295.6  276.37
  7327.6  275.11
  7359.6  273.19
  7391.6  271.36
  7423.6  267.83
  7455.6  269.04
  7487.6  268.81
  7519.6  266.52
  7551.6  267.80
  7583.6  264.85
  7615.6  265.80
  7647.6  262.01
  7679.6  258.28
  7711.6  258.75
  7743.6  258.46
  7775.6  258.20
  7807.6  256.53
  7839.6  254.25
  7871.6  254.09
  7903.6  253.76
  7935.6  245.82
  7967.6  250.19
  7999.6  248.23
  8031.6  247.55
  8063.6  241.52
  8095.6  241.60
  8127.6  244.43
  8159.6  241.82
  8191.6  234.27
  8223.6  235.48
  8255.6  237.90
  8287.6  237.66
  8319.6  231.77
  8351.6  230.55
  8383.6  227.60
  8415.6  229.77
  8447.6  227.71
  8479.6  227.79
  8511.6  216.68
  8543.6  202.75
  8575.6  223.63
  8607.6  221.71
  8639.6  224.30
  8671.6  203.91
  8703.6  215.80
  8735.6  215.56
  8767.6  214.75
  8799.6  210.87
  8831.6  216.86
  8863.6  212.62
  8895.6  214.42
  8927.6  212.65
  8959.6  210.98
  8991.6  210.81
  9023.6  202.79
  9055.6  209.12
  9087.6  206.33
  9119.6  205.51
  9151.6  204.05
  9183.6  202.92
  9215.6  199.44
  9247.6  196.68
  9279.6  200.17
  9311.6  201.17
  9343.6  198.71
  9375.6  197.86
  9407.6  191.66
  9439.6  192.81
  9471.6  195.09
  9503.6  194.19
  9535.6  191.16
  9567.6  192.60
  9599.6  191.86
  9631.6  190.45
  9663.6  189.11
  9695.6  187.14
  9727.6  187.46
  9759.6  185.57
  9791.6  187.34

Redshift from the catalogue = 0.000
